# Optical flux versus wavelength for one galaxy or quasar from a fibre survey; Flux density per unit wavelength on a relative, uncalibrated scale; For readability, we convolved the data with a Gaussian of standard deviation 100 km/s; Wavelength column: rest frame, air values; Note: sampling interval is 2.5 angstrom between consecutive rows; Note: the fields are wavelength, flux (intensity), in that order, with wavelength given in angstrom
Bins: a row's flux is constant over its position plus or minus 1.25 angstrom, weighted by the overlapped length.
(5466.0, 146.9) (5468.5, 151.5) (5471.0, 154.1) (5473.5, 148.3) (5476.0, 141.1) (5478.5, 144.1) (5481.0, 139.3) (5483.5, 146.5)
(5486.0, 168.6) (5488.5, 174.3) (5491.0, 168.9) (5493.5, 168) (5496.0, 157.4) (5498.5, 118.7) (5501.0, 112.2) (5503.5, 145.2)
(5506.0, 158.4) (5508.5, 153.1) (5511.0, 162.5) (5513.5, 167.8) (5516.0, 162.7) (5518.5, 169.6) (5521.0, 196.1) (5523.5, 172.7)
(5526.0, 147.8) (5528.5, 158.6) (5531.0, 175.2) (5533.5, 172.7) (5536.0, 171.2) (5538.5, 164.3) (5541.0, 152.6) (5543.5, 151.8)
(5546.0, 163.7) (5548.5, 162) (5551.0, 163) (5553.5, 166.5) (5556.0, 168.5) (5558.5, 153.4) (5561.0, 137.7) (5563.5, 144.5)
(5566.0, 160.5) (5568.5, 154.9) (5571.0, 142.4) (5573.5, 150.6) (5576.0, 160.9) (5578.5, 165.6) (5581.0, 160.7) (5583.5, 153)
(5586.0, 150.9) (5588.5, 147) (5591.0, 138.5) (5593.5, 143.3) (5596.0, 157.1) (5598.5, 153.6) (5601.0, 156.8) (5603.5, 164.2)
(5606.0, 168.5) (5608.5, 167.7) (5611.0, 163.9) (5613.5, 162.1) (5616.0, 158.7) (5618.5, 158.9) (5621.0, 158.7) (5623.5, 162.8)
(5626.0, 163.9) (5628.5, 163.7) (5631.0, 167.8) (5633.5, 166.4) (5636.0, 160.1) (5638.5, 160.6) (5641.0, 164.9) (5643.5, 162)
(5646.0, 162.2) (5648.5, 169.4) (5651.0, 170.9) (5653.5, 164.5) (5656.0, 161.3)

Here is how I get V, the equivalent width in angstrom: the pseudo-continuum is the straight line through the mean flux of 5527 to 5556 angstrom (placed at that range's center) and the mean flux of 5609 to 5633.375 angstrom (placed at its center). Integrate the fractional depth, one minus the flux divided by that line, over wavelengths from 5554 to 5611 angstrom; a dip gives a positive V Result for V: 2.9 angstrom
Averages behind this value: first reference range 164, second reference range 163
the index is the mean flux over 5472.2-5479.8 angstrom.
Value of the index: 145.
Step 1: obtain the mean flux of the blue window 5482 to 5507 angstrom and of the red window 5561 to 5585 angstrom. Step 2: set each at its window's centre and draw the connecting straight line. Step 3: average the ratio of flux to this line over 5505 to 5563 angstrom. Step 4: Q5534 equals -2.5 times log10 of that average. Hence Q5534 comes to -0.07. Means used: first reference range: 152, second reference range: 154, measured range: 163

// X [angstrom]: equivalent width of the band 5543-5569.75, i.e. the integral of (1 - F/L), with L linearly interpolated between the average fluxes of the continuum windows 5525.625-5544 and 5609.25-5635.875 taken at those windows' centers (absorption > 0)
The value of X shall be 0.9 angstrom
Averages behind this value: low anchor 163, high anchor 163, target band 157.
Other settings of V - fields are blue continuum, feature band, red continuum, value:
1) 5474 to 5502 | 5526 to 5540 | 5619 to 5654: -1.1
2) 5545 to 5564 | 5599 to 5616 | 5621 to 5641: -0.1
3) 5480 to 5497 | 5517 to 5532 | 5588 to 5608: -1.0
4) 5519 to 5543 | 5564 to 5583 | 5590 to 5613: 0.6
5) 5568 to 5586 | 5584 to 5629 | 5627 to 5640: 0.6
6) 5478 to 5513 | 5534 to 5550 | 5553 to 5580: -0.8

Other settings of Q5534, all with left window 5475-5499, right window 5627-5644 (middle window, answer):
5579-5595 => 0.075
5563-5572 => 0.055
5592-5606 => 0.037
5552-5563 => 0.019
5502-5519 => -0.023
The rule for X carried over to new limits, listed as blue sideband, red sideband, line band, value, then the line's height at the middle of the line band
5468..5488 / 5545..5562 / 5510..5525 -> -1.6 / 155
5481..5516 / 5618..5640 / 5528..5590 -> -0.1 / 158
